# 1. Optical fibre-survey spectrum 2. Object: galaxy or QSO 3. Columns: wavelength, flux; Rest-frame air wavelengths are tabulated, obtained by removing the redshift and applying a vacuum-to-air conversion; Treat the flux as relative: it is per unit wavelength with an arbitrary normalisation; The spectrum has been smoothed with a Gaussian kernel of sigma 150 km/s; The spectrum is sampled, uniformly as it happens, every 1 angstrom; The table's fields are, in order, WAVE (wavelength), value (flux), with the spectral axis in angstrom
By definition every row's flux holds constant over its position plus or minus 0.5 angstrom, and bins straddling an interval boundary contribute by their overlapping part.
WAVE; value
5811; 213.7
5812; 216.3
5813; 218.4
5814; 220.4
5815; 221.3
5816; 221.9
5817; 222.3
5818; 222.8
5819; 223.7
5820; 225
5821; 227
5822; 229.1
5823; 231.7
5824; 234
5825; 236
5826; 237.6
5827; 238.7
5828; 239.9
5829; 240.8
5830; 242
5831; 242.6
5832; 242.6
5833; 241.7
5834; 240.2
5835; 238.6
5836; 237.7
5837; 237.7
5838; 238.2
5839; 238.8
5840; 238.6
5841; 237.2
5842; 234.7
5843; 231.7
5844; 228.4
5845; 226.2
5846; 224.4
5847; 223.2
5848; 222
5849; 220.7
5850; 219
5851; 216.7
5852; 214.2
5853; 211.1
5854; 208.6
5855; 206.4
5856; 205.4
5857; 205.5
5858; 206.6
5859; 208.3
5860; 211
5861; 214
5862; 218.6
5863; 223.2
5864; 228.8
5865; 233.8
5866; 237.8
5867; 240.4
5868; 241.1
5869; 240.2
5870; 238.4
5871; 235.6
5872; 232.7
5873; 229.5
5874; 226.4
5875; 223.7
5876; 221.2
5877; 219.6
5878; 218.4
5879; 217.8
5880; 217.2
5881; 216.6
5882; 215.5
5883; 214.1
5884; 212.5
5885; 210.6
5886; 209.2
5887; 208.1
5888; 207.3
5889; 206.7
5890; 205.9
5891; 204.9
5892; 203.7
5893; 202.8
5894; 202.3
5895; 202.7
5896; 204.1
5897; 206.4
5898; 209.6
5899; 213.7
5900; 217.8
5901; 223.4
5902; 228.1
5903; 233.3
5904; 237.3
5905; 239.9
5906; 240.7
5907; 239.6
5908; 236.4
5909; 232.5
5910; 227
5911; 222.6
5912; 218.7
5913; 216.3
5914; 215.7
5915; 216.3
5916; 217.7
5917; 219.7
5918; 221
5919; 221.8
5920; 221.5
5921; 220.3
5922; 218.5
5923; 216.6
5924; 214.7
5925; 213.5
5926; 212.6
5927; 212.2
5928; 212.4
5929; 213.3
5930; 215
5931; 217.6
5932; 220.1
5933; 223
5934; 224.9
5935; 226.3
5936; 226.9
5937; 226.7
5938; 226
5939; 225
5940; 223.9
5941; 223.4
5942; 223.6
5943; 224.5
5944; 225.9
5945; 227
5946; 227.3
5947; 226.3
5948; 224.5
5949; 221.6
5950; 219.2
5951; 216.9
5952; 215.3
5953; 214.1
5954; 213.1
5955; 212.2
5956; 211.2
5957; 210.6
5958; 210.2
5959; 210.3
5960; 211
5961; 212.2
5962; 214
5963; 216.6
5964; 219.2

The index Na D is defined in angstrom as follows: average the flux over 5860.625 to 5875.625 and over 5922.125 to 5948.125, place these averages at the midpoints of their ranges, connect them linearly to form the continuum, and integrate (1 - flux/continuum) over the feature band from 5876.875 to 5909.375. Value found 1.49 angstrom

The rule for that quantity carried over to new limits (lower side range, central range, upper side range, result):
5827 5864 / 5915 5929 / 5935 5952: 0.5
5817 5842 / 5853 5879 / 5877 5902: -0.3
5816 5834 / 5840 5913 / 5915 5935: 1.6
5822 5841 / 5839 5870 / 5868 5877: 1.5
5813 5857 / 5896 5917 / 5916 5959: -0.2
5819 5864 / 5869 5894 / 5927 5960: 0.8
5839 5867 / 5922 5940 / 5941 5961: 0.0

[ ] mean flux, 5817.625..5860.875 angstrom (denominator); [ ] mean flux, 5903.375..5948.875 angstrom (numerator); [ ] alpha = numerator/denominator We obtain 1.0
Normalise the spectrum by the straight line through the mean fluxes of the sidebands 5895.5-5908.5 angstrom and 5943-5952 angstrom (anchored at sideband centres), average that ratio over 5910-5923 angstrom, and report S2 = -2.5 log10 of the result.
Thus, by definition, 0.03 mag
